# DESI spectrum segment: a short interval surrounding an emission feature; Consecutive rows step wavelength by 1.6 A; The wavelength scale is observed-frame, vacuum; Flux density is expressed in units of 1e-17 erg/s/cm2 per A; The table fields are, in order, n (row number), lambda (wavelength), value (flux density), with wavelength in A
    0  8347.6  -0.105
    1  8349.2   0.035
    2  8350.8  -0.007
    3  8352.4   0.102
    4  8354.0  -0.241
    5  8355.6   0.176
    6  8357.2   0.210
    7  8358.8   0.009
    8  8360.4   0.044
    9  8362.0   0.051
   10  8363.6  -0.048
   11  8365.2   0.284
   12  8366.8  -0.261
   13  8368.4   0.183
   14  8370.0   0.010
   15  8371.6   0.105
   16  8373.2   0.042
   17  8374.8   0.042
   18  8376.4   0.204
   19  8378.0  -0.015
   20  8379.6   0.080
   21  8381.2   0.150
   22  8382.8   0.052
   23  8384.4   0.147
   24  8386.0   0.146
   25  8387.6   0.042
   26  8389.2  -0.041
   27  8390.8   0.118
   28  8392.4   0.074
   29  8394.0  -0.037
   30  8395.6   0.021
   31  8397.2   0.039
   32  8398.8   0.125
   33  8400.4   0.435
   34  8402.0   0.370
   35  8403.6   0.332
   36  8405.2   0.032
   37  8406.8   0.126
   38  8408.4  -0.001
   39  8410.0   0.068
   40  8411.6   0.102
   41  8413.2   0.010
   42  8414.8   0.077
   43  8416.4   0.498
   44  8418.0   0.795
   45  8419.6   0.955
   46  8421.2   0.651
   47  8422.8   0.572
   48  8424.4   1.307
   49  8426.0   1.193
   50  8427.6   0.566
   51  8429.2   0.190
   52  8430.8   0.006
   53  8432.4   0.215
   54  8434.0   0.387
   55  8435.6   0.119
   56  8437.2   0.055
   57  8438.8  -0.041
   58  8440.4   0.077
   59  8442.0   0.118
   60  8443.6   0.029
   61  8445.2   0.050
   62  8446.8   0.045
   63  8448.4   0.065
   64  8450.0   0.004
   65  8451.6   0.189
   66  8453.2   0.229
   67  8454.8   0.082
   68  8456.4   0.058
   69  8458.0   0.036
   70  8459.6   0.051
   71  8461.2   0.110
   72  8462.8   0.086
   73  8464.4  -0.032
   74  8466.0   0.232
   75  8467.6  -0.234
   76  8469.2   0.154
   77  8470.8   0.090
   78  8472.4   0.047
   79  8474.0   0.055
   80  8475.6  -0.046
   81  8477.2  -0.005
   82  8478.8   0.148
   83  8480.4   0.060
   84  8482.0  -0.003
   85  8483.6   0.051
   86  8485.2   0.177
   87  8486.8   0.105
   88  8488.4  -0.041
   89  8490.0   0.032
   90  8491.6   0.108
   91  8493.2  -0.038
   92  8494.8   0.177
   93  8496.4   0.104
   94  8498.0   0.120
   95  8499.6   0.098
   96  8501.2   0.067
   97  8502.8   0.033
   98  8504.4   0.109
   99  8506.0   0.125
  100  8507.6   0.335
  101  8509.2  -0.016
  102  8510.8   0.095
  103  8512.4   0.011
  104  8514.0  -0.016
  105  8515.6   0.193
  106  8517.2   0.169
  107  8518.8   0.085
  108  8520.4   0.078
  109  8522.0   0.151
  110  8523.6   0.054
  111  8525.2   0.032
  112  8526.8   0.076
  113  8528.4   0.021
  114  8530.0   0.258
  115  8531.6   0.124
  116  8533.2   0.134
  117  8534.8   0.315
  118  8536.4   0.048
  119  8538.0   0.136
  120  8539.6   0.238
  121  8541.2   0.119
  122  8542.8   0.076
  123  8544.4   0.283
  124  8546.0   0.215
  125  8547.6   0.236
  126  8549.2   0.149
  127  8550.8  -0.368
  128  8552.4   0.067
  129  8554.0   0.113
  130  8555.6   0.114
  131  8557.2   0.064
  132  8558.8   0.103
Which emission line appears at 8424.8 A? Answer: [O II] 3727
